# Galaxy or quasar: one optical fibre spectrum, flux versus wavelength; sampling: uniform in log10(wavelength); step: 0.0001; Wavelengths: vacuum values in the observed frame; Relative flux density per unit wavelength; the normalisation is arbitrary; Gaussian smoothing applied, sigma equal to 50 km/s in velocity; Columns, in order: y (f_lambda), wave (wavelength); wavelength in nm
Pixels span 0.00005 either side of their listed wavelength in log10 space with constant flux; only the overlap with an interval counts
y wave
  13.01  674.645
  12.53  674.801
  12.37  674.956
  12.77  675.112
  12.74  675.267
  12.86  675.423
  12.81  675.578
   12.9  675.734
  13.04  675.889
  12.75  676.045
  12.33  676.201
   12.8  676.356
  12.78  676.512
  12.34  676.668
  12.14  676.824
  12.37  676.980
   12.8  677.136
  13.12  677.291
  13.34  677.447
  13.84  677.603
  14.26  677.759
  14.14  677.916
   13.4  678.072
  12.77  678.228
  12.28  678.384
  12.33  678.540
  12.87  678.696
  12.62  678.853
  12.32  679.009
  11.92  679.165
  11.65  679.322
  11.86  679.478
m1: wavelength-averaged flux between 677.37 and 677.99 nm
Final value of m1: 13.9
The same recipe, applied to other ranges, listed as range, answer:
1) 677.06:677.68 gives 13.3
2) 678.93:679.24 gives 12.2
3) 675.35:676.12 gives 12.9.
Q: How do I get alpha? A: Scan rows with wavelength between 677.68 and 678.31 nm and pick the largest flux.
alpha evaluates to 14.26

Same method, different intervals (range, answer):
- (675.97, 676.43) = 12.8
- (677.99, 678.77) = 13.4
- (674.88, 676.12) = 13.04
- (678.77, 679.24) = 12.62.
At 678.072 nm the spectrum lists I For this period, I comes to 13.4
